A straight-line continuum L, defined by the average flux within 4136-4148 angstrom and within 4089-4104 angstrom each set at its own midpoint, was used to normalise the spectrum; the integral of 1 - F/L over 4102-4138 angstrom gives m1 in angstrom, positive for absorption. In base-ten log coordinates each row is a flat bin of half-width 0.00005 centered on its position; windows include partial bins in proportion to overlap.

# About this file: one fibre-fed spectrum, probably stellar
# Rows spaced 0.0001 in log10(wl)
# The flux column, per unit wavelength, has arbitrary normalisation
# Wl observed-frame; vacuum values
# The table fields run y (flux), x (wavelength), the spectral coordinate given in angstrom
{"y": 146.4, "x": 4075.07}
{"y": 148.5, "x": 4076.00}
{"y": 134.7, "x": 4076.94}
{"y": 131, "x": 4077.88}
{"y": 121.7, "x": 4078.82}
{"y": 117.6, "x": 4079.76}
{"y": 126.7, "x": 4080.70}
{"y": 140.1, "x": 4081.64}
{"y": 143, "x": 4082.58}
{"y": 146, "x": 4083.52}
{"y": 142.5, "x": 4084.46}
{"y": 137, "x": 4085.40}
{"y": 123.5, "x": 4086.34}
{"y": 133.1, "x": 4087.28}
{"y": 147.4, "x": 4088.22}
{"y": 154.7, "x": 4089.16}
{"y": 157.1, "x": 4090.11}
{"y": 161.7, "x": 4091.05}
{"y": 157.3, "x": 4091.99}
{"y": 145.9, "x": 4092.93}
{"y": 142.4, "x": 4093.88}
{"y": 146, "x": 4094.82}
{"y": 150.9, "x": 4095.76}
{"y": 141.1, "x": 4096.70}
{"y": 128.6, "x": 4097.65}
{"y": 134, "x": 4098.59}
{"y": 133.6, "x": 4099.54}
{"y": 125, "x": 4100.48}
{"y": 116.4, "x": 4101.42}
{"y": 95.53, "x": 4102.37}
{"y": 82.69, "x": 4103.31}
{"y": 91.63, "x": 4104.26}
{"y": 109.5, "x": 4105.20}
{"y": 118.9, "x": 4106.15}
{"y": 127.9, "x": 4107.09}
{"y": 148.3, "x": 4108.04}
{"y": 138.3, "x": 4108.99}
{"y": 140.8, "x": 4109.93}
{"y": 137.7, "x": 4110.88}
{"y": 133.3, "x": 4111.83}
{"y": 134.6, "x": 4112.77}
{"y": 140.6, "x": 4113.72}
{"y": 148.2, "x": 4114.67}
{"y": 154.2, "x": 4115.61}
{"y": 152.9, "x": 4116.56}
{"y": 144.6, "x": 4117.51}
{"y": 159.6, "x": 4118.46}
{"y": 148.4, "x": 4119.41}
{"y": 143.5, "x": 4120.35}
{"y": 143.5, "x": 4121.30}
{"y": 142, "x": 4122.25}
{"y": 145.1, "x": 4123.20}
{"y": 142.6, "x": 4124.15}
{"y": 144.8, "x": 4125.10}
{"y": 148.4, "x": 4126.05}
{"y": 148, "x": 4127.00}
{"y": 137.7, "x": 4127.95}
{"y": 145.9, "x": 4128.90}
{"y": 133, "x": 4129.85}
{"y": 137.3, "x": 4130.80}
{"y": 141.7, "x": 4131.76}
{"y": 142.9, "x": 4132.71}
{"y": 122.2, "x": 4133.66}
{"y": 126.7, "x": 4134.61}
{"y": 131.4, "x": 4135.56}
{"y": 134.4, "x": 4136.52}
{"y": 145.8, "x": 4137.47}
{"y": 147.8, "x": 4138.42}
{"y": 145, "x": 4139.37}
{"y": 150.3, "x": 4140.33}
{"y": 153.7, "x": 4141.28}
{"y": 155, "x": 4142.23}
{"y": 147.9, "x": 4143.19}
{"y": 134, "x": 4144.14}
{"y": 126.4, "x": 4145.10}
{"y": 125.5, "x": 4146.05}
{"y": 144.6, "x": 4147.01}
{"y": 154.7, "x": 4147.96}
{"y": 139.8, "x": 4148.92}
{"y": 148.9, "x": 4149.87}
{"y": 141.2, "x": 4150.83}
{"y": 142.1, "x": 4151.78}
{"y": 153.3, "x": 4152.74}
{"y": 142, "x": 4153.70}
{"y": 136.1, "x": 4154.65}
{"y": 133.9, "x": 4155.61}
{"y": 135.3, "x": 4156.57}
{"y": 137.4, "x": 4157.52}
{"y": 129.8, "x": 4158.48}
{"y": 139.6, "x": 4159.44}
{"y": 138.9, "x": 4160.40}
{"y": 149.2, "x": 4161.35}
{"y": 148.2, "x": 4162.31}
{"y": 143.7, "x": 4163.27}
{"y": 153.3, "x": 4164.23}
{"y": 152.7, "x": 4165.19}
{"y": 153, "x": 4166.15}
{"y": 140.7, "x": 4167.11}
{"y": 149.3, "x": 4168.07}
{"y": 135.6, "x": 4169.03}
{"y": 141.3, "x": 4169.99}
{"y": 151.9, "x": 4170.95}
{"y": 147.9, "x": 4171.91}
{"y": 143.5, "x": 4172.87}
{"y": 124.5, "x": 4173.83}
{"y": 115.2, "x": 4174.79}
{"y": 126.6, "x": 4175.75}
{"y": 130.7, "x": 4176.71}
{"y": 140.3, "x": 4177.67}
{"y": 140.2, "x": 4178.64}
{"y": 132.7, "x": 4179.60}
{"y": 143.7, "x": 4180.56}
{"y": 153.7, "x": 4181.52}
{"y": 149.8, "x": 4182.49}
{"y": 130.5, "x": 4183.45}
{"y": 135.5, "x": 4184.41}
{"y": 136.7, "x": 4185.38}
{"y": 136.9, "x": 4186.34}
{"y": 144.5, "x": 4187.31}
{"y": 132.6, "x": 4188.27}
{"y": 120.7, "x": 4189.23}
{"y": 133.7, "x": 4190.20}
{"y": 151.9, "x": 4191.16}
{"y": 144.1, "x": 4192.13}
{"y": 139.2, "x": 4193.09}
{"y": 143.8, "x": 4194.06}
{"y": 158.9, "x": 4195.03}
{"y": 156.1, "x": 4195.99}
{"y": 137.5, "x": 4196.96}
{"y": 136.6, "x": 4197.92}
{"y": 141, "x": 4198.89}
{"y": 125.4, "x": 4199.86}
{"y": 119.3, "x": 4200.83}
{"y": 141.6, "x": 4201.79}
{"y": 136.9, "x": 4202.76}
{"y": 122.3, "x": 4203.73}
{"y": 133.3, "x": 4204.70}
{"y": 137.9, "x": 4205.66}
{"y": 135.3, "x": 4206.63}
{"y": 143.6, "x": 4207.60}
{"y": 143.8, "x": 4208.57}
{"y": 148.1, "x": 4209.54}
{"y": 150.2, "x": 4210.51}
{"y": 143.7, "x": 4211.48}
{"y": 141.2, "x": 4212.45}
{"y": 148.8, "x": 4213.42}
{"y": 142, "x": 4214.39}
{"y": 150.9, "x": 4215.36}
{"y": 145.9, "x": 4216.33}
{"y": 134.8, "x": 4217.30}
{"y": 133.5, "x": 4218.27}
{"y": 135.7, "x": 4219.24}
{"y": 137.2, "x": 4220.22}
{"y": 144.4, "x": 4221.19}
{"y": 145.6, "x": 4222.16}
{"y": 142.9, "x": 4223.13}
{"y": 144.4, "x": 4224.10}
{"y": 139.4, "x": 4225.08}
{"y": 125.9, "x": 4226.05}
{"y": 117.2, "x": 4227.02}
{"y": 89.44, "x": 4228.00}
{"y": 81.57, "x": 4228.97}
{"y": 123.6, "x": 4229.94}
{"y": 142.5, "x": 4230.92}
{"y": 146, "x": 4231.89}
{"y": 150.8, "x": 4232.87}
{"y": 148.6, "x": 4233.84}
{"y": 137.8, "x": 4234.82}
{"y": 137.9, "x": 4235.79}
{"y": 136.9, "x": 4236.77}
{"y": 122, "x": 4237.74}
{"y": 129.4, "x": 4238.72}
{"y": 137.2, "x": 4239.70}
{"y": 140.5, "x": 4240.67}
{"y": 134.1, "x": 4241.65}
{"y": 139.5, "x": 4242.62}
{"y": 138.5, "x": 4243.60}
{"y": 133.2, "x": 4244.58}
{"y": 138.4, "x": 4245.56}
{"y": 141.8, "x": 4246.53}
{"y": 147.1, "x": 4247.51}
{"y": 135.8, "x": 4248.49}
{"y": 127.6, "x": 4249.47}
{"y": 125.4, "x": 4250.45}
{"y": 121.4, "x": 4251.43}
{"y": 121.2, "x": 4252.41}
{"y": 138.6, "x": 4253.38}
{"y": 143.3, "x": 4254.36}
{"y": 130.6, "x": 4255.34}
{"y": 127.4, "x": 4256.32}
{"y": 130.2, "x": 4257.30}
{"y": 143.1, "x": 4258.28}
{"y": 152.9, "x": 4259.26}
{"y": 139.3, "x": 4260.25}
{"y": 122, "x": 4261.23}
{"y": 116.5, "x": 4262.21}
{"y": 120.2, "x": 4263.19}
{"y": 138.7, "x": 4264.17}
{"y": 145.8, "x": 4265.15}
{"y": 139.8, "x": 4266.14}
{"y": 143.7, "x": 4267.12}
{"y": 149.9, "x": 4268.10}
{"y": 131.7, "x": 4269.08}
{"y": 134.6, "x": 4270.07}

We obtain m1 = 0.78 angstrom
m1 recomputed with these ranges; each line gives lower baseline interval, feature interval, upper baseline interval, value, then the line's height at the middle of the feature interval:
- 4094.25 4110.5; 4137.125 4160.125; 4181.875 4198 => -1.5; 134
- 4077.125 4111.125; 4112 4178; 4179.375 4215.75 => -2.6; 137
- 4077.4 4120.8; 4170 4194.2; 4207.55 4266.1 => -0.4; 136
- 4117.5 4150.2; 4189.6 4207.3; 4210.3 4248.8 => 0.0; 138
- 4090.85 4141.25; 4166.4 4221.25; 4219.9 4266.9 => -1.7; 135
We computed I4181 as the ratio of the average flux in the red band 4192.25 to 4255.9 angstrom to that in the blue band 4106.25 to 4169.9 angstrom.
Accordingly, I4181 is 1.0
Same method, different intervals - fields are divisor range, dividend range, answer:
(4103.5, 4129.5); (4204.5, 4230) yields 0.98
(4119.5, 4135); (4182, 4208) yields 0.98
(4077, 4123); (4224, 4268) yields 0.98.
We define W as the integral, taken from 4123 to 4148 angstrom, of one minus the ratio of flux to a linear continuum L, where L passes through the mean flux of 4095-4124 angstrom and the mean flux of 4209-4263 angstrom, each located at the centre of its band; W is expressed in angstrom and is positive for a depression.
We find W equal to -1.2 angstrom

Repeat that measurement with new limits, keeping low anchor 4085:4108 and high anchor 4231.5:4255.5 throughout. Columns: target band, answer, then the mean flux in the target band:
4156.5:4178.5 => -1.06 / 140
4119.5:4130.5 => -0.86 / 143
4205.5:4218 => -0.76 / 144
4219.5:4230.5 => 0.72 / 127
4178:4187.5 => -0.41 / 140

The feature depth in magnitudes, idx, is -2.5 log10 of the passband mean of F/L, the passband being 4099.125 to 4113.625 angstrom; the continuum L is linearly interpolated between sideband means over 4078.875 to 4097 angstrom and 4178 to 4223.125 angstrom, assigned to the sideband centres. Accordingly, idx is 0.16 mag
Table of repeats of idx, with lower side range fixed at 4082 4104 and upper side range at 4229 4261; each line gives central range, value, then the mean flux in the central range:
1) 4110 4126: -0.07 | 145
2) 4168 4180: -0.01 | 137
